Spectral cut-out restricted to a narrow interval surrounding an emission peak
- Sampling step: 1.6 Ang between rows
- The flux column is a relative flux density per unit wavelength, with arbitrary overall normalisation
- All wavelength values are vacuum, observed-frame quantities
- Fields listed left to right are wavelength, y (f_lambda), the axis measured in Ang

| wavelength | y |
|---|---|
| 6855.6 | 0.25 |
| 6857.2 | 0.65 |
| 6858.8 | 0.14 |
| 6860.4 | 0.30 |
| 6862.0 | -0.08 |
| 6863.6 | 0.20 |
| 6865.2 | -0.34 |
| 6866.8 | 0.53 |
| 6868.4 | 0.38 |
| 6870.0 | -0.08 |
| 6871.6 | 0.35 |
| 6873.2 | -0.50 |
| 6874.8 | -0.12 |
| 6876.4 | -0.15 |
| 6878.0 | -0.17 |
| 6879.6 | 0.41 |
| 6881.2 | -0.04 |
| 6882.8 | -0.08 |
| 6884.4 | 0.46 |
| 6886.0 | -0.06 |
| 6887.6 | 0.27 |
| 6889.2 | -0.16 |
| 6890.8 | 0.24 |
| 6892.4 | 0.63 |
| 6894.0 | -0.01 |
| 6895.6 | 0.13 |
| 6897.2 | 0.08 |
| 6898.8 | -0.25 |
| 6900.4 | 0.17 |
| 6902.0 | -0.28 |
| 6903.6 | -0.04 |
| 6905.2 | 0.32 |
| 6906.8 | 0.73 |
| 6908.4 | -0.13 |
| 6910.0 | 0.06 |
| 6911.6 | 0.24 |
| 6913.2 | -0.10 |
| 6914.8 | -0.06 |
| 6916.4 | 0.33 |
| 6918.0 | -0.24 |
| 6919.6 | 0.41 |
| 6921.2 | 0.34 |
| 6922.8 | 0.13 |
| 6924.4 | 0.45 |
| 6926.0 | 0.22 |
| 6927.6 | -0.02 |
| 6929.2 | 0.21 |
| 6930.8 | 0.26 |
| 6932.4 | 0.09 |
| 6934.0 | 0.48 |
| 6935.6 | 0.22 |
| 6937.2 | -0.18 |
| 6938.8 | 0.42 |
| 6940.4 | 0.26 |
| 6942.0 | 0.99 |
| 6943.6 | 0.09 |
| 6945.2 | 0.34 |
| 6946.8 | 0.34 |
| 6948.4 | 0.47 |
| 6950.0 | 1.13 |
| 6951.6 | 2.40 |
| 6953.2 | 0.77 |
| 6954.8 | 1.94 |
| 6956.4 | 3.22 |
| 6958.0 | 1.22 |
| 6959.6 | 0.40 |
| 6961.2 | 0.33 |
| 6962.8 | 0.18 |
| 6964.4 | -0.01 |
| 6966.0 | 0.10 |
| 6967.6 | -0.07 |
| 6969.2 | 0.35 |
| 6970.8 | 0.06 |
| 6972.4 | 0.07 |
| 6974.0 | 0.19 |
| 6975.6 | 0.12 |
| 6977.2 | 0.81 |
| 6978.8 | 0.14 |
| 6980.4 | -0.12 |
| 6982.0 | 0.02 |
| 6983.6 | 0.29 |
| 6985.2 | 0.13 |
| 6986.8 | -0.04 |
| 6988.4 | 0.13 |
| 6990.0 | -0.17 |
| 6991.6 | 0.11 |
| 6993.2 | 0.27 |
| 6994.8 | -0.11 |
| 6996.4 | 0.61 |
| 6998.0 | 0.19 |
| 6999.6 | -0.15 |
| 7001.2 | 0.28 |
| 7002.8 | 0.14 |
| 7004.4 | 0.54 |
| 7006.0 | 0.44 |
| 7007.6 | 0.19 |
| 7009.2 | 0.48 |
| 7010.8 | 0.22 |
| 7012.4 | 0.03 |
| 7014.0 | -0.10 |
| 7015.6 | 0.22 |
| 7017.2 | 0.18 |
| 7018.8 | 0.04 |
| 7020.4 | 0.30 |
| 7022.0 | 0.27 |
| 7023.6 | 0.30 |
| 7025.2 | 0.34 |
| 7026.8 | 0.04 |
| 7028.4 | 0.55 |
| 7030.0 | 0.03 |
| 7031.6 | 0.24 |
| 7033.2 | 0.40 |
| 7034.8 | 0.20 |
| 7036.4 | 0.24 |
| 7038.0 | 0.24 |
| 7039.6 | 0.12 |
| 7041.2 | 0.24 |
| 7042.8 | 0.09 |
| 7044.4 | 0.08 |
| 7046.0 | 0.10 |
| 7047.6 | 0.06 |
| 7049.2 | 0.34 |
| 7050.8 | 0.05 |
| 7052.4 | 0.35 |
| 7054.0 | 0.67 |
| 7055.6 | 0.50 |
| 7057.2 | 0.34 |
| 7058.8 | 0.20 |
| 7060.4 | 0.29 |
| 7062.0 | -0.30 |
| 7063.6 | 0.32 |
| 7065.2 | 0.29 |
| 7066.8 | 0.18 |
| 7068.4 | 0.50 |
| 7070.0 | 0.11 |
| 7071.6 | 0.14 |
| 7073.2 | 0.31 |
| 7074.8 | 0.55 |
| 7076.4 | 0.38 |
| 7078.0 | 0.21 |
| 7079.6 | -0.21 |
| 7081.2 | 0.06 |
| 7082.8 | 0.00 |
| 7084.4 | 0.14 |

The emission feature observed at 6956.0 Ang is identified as [O II] 3727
